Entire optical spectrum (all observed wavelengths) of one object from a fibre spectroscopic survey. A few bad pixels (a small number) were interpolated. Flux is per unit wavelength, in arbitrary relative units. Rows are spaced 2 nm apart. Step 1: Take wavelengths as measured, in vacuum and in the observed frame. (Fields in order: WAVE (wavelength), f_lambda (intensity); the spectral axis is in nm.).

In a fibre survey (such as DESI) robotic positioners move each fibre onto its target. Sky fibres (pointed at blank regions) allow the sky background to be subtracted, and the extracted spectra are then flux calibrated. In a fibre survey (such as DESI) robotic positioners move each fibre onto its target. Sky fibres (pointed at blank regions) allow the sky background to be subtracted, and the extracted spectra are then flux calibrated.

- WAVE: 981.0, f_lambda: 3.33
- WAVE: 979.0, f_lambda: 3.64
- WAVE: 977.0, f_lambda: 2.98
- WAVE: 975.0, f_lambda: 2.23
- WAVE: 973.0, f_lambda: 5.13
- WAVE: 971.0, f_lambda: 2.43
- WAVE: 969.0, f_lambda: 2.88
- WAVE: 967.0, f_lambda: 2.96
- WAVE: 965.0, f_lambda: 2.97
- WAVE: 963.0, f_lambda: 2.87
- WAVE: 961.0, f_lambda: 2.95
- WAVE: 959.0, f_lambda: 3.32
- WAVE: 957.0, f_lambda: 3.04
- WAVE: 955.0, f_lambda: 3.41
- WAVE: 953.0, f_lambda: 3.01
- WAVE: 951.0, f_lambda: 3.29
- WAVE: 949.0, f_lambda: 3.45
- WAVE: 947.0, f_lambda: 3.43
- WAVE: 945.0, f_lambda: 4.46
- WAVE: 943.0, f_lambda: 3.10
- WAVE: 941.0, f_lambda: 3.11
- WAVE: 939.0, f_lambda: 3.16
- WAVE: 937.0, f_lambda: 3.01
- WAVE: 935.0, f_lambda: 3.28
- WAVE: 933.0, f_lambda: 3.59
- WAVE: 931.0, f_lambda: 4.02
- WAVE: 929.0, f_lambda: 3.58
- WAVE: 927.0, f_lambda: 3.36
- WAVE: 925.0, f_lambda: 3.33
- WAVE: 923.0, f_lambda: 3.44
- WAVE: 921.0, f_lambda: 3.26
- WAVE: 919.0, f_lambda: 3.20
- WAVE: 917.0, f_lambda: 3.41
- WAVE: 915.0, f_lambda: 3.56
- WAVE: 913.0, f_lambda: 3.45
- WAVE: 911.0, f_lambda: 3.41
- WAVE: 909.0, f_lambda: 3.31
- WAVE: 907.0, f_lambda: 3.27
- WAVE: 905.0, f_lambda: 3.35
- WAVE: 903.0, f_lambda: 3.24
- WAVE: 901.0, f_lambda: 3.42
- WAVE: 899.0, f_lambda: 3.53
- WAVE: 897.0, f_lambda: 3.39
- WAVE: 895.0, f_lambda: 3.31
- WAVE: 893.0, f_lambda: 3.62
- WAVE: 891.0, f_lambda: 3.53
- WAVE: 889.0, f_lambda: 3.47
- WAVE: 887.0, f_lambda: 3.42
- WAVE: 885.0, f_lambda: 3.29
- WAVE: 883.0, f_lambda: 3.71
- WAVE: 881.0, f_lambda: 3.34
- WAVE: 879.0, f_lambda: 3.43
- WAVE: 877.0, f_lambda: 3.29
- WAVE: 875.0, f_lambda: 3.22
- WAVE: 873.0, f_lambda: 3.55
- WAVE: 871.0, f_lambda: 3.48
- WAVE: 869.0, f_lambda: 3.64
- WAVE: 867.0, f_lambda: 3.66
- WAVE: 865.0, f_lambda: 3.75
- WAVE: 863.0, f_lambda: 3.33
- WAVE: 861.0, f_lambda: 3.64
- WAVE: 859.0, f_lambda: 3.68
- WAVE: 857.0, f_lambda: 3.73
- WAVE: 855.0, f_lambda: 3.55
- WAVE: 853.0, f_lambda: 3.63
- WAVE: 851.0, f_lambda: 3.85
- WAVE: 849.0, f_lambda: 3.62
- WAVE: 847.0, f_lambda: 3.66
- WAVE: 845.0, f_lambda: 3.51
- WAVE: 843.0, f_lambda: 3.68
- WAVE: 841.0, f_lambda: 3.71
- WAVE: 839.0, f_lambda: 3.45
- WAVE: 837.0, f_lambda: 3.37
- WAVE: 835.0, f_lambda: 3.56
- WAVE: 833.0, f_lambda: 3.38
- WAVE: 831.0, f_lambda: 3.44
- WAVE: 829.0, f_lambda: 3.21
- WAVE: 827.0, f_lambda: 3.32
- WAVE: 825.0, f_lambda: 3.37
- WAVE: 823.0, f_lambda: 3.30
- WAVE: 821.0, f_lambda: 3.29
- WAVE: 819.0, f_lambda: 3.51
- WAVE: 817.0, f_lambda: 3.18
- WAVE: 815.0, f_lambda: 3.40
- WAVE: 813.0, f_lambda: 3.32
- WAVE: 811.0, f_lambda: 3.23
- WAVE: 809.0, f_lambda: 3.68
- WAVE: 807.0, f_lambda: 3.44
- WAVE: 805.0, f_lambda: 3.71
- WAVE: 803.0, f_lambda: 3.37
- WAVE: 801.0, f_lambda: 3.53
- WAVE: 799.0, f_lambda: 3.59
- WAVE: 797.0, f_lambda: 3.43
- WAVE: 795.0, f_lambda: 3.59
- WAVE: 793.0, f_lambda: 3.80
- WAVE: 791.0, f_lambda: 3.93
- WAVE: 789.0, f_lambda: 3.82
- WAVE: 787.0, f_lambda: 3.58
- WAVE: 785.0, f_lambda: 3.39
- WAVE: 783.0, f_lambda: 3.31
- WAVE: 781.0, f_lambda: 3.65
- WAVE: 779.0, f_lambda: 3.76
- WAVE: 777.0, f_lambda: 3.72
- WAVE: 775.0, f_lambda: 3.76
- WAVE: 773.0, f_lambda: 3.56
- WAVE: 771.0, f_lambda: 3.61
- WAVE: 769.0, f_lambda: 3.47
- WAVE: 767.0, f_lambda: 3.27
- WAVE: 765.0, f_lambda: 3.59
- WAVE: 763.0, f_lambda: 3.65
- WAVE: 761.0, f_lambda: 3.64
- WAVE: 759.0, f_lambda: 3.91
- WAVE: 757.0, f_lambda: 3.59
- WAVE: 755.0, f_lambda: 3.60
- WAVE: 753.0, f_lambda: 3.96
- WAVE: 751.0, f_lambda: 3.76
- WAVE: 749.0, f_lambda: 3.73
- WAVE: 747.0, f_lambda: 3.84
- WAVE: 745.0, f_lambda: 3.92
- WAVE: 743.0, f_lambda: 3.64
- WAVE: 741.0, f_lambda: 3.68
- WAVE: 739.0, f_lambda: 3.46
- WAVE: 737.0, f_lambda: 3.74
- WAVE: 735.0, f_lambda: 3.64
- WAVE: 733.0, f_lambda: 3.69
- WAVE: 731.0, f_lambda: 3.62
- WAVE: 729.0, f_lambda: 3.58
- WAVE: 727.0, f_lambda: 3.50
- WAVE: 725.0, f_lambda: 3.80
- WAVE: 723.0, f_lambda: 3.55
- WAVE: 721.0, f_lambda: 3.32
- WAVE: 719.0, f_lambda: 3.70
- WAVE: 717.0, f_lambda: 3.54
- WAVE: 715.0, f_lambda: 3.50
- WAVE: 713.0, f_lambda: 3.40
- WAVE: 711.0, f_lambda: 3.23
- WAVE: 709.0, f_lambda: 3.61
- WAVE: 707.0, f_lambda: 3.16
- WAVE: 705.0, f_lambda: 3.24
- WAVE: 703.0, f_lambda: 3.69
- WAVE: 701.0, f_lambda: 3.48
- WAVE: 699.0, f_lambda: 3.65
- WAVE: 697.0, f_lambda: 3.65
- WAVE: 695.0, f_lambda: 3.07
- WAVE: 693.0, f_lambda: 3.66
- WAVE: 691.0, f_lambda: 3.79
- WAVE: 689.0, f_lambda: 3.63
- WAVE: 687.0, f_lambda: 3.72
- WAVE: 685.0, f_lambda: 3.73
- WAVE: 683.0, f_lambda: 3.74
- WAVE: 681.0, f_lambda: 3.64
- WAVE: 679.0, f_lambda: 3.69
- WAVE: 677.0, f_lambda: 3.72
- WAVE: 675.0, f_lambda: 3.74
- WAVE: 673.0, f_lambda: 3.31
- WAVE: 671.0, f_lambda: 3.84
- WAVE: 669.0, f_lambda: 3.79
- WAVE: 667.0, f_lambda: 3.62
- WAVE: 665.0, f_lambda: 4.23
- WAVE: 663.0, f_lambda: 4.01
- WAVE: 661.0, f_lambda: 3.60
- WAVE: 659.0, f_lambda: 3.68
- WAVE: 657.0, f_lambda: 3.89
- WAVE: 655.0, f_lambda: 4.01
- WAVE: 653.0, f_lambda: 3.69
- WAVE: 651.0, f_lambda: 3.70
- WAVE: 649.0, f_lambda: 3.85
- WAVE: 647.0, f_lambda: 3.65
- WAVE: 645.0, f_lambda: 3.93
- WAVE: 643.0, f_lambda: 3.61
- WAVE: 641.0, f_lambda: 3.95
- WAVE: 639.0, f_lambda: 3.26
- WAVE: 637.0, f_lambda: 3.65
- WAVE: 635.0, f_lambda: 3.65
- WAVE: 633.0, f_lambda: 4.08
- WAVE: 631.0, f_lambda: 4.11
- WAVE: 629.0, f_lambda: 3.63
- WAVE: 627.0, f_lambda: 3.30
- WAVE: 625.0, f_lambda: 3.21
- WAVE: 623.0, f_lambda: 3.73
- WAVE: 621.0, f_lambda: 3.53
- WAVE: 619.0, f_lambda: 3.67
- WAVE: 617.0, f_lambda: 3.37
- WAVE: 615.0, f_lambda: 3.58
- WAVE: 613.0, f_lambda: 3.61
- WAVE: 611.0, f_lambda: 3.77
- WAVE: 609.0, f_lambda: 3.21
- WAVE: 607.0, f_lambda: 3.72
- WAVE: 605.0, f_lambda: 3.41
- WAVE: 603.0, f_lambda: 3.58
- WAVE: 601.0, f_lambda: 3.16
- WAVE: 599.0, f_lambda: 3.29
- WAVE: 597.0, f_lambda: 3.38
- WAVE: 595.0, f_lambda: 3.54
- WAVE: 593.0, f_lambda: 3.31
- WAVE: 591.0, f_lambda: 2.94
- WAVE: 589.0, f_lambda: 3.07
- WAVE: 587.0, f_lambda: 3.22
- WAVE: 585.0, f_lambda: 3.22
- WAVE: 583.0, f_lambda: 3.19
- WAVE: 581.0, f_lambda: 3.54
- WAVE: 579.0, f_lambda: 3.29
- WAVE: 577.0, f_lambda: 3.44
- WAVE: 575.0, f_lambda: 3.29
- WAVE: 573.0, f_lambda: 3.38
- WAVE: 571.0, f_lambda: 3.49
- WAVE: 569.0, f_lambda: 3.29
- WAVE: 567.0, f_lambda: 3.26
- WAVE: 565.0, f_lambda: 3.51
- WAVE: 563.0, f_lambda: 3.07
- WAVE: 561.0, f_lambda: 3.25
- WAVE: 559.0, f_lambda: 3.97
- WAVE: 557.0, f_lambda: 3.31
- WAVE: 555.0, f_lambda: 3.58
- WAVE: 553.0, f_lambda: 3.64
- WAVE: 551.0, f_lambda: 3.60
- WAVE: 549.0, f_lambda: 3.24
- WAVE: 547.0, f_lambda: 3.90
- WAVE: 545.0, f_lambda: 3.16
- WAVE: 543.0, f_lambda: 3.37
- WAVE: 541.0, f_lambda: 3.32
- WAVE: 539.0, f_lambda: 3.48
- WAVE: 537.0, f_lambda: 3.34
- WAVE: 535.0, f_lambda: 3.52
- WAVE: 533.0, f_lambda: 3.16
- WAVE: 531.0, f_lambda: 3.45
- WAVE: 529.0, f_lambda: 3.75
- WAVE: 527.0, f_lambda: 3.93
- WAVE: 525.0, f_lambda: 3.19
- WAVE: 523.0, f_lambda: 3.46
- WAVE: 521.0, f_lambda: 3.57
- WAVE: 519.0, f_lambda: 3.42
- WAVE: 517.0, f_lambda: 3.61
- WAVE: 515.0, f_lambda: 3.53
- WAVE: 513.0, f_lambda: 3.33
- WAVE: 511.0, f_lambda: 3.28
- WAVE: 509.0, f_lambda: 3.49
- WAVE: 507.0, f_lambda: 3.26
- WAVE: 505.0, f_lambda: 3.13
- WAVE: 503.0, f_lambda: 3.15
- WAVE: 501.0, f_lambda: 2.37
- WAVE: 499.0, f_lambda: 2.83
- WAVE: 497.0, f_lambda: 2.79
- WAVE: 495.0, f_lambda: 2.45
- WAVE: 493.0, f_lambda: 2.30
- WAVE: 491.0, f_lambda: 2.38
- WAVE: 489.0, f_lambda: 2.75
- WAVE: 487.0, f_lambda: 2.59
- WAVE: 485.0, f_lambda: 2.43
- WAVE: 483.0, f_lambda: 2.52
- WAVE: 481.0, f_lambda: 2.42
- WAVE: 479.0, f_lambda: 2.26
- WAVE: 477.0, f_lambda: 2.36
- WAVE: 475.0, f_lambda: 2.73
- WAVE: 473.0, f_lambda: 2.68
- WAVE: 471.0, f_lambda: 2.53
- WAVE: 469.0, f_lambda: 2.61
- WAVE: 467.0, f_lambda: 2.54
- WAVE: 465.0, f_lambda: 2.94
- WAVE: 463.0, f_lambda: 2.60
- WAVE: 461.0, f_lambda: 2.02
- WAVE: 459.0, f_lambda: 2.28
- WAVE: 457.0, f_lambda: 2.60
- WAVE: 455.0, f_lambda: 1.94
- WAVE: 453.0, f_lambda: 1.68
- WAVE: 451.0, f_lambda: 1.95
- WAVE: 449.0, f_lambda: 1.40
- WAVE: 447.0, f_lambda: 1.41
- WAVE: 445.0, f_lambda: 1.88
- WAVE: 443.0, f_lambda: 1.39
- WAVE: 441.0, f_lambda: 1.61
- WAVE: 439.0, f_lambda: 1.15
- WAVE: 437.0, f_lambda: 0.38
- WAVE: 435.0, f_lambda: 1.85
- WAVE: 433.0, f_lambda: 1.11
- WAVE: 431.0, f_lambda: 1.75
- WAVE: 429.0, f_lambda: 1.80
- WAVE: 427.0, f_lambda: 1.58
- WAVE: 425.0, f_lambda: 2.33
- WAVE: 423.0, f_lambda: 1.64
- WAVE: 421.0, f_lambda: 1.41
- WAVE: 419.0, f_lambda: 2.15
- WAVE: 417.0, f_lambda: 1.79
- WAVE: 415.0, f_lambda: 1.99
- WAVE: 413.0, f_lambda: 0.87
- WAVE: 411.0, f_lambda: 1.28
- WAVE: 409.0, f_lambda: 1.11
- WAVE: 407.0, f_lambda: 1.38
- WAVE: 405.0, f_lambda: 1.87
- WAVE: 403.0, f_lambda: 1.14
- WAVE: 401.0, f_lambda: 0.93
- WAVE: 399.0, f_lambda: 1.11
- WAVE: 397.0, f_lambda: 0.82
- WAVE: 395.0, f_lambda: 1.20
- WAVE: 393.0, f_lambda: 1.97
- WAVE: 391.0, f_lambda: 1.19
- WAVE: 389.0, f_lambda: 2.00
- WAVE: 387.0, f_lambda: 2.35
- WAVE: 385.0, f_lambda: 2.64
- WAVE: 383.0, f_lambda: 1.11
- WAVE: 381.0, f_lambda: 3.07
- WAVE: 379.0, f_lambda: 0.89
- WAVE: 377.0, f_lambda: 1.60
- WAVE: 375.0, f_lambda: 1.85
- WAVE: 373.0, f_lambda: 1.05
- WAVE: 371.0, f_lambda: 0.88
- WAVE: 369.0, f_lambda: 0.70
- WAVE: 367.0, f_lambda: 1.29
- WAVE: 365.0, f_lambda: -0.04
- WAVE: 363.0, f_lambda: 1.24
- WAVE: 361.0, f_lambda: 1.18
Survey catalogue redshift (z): 0.142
